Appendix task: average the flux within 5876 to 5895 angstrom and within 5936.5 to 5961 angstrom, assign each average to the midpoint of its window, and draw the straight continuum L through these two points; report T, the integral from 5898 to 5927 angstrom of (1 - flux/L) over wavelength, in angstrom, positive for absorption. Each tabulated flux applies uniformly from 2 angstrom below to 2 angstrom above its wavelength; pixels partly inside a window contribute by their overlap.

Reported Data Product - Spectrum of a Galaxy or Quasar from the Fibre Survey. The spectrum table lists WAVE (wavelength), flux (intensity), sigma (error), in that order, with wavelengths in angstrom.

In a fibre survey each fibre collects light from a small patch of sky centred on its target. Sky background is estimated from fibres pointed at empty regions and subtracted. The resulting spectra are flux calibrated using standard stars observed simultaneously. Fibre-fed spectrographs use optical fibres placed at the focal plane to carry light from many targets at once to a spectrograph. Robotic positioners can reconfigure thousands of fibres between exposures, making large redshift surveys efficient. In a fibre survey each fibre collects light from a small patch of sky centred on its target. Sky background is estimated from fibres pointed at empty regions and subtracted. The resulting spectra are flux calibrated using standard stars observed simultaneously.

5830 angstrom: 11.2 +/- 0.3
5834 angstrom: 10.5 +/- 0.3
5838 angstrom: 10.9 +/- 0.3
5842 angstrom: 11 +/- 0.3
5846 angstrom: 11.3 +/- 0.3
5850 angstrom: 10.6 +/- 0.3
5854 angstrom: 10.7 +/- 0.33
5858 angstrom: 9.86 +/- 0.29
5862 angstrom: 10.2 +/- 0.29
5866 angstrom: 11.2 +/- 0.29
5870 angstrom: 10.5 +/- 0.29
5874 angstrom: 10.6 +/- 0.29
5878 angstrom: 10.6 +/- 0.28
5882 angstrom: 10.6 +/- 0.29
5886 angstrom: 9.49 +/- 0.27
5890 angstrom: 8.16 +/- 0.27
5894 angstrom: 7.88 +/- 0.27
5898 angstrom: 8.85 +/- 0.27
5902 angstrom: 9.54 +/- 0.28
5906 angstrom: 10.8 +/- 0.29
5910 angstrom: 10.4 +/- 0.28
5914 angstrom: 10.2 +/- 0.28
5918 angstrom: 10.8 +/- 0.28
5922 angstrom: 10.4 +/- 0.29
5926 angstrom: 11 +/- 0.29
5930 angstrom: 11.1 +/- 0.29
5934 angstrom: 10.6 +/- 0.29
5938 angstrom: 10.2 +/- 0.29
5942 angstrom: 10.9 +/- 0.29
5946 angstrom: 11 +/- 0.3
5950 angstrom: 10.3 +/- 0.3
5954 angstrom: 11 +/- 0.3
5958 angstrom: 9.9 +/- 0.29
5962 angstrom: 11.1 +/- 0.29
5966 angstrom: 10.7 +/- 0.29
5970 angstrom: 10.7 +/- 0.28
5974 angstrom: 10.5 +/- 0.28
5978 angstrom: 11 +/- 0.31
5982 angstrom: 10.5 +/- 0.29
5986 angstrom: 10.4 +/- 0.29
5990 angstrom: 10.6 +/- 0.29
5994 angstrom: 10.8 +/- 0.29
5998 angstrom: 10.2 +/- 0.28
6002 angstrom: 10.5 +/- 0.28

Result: -1.2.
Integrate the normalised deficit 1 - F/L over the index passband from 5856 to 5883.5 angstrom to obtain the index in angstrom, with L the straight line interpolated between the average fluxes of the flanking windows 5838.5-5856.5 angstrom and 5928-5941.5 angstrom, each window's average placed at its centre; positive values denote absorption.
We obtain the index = 0.8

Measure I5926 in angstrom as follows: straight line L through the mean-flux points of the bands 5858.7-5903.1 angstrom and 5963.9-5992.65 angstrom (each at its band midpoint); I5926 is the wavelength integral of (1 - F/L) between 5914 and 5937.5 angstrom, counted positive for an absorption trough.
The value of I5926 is -1.19 angstrom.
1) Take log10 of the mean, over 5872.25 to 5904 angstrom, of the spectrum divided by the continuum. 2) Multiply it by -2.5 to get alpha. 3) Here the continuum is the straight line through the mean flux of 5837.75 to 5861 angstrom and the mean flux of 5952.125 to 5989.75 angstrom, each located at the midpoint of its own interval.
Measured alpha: 0.13 mag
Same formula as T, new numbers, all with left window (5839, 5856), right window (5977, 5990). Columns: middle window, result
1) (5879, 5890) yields 1.1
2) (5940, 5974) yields -0.1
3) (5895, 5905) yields 1.4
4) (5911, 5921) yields 0.3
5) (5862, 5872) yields 0.1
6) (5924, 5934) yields -0.2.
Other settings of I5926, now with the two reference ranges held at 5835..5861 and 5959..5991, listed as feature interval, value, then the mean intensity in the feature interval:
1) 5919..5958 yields 0.0 angstrom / 10.7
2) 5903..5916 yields 0.3 angstrom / 10.4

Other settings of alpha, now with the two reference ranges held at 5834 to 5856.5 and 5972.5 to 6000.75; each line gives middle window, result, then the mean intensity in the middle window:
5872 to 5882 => 0.02 mag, 10.6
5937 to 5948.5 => -0.01 mag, 10.7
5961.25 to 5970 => -0.02 mag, 10.8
